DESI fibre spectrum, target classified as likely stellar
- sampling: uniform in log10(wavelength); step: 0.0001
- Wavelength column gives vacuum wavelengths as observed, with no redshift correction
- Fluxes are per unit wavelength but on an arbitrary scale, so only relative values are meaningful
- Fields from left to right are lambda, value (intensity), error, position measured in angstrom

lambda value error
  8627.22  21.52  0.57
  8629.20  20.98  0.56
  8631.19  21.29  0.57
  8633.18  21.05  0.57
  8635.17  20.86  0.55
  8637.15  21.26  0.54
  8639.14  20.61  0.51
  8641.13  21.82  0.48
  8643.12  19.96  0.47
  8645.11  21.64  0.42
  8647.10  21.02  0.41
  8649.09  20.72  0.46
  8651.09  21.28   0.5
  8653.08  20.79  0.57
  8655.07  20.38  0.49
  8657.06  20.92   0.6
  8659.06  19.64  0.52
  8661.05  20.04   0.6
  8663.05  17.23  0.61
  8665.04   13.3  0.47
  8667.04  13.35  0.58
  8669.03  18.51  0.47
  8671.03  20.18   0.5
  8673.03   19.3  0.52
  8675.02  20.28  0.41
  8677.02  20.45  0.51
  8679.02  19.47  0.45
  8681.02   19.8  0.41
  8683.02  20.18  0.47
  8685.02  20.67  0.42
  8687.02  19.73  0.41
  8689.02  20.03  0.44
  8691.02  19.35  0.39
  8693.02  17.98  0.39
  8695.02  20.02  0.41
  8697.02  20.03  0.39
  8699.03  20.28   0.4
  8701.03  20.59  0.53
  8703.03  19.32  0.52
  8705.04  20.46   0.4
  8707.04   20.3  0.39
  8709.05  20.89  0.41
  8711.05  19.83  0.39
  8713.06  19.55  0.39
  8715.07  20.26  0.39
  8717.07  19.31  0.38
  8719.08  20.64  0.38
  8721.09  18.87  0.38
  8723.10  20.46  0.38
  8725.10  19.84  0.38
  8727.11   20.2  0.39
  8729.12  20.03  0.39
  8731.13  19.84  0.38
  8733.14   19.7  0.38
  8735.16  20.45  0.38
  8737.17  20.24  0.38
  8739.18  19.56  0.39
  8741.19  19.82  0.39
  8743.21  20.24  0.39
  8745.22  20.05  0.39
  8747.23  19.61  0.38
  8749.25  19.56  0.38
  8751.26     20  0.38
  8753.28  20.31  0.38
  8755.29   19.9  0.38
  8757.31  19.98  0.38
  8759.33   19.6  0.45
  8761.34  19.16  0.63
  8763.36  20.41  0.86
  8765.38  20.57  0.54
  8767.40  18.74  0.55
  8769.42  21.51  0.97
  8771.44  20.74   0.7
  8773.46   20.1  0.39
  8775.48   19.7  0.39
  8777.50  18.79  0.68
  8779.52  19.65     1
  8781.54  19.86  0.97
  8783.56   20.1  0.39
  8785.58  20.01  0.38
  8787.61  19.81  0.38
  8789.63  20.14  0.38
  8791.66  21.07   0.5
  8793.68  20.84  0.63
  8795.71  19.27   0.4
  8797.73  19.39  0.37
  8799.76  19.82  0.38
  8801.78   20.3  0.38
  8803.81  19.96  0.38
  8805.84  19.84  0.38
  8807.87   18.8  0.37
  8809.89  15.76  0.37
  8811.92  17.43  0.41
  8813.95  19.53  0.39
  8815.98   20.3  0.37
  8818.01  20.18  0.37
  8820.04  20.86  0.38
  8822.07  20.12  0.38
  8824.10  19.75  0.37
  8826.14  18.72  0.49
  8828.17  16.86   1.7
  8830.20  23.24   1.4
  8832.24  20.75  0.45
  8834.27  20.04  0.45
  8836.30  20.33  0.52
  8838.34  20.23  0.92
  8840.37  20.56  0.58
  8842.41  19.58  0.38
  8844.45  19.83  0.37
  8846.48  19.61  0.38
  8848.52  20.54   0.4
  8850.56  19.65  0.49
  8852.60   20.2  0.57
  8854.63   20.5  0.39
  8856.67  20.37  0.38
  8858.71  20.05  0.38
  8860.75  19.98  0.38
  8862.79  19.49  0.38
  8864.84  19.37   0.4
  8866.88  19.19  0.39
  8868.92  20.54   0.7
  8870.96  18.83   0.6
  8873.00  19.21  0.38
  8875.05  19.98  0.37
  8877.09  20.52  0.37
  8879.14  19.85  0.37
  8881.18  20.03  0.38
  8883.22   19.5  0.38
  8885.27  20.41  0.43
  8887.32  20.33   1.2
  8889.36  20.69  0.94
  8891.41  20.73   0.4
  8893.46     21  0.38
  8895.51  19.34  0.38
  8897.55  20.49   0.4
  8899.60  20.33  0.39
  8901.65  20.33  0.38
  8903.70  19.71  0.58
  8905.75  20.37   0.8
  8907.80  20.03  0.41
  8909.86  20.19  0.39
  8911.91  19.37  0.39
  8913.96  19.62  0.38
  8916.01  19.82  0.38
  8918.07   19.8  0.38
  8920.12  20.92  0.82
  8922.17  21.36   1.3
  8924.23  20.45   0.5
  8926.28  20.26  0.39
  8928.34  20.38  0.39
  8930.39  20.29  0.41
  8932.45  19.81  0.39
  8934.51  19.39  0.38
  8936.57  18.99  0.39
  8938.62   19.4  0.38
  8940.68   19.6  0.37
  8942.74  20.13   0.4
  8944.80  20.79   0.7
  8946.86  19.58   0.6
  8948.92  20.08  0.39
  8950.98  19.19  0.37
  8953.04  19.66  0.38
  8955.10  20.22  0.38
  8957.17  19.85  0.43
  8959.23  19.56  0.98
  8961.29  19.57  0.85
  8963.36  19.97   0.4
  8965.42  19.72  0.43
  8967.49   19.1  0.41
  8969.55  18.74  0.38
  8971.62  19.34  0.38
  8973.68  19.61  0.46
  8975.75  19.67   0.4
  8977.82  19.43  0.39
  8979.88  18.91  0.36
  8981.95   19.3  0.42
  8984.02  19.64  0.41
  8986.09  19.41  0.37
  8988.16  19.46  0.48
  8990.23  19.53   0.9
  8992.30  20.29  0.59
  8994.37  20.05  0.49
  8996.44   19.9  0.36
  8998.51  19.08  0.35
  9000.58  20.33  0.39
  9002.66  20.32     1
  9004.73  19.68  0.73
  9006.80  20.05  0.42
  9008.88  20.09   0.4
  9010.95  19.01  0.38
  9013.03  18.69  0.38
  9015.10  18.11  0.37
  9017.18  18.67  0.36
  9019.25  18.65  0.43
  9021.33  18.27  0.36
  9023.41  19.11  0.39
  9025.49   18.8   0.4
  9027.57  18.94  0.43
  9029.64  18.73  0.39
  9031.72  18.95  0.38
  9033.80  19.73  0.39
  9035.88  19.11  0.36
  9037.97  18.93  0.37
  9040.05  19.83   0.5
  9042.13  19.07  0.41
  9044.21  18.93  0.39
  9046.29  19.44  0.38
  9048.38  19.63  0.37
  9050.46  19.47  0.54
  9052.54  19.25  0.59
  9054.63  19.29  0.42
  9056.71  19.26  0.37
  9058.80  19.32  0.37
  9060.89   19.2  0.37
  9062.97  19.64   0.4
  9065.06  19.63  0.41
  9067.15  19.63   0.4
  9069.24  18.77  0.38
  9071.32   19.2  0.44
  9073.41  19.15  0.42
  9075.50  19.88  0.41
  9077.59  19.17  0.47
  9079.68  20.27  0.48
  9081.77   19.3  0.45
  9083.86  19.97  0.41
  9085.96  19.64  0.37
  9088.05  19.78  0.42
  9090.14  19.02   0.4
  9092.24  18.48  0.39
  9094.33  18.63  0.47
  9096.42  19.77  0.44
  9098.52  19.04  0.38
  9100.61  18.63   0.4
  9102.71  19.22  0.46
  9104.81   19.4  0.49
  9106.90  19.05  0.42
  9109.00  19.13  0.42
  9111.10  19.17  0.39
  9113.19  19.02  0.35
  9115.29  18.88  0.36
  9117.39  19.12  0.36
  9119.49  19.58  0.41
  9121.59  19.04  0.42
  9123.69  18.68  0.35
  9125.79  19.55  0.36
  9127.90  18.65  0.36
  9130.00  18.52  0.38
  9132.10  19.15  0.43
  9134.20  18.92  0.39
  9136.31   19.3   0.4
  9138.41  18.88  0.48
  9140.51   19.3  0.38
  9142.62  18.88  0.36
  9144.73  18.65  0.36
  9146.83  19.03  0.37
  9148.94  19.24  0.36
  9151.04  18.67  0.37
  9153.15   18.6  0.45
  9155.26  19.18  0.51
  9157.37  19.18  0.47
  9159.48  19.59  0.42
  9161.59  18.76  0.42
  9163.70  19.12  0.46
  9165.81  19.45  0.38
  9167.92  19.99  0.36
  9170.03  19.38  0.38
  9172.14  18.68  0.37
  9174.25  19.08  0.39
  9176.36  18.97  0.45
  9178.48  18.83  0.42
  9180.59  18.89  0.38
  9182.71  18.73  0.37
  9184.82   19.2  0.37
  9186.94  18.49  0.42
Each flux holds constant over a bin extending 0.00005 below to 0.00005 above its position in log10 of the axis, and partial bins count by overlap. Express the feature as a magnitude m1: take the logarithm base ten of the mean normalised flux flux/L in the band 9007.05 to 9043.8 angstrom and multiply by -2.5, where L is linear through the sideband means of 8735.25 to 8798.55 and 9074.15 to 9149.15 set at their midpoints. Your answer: 0.020 mag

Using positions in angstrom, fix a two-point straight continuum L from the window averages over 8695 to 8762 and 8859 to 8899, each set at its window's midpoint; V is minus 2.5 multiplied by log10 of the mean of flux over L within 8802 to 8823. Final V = 0.04 mag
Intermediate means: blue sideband 20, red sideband 20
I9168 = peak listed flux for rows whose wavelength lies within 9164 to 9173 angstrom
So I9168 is 19.99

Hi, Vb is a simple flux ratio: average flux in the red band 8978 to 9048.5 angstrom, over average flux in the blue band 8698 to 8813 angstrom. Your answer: 1.0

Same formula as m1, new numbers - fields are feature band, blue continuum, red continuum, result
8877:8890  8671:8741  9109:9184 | -0.03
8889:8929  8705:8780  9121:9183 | -0.04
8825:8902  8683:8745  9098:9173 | -0.02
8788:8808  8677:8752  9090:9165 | -0.01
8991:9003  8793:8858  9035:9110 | -0.03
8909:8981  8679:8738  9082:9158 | -0.02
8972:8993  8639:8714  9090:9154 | -0.02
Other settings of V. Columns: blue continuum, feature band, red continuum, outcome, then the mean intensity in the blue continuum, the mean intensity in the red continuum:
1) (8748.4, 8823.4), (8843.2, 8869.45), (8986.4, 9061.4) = -0.02 mag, 19.8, 19.3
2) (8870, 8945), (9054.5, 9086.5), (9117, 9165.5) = -0.01 mag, 20.1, 19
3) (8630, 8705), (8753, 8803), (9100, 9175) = -0.02 mag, 19.8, 19.1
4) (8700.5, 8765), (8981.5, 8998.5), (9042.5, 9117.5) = -0.01 mag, 20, 19.3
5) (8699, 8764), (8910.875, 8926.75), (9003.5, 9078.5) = -0.04 mag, 20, 19.2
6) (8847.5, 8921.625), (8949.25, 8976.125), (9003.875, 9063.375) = 0.00 mag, 20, 19.2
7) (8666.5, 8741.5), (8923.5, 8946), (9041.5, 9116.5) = -0.03 mag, 19.8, 19.3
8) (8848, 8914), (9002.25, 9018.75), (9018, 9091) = 0.01 mag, 20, 19.3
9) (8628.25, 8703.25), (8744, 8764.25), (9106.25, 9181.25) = -0.01 mag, 19.9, 19.1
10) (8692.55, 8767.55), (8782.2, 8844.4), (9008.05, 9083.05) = 0.00 mag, 19.9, 19.2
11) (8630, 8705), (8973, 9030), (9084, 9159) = 0.00 mag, 19.8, 19.1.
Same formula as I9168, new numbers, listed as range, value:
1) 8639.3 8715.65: 21.82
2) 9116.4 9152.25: 19.58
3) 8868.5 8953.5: 21.36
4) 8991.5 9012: 20.33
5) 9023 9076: 19.88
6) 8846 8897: 21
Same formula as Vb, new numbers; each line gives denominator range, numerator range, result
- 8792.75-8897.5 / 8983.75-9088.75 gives 0.98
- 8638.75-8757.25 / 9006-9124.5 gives 0.97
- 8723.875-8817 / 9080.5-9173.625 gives 0.97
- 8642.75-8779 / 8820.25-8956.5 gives 1.01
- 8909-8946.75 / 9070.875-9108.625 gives 0.96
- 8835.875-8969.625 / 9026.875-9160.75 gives 0.96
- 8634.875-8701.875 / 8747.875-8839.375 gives 1.00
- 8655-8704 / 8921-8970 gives 1.03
